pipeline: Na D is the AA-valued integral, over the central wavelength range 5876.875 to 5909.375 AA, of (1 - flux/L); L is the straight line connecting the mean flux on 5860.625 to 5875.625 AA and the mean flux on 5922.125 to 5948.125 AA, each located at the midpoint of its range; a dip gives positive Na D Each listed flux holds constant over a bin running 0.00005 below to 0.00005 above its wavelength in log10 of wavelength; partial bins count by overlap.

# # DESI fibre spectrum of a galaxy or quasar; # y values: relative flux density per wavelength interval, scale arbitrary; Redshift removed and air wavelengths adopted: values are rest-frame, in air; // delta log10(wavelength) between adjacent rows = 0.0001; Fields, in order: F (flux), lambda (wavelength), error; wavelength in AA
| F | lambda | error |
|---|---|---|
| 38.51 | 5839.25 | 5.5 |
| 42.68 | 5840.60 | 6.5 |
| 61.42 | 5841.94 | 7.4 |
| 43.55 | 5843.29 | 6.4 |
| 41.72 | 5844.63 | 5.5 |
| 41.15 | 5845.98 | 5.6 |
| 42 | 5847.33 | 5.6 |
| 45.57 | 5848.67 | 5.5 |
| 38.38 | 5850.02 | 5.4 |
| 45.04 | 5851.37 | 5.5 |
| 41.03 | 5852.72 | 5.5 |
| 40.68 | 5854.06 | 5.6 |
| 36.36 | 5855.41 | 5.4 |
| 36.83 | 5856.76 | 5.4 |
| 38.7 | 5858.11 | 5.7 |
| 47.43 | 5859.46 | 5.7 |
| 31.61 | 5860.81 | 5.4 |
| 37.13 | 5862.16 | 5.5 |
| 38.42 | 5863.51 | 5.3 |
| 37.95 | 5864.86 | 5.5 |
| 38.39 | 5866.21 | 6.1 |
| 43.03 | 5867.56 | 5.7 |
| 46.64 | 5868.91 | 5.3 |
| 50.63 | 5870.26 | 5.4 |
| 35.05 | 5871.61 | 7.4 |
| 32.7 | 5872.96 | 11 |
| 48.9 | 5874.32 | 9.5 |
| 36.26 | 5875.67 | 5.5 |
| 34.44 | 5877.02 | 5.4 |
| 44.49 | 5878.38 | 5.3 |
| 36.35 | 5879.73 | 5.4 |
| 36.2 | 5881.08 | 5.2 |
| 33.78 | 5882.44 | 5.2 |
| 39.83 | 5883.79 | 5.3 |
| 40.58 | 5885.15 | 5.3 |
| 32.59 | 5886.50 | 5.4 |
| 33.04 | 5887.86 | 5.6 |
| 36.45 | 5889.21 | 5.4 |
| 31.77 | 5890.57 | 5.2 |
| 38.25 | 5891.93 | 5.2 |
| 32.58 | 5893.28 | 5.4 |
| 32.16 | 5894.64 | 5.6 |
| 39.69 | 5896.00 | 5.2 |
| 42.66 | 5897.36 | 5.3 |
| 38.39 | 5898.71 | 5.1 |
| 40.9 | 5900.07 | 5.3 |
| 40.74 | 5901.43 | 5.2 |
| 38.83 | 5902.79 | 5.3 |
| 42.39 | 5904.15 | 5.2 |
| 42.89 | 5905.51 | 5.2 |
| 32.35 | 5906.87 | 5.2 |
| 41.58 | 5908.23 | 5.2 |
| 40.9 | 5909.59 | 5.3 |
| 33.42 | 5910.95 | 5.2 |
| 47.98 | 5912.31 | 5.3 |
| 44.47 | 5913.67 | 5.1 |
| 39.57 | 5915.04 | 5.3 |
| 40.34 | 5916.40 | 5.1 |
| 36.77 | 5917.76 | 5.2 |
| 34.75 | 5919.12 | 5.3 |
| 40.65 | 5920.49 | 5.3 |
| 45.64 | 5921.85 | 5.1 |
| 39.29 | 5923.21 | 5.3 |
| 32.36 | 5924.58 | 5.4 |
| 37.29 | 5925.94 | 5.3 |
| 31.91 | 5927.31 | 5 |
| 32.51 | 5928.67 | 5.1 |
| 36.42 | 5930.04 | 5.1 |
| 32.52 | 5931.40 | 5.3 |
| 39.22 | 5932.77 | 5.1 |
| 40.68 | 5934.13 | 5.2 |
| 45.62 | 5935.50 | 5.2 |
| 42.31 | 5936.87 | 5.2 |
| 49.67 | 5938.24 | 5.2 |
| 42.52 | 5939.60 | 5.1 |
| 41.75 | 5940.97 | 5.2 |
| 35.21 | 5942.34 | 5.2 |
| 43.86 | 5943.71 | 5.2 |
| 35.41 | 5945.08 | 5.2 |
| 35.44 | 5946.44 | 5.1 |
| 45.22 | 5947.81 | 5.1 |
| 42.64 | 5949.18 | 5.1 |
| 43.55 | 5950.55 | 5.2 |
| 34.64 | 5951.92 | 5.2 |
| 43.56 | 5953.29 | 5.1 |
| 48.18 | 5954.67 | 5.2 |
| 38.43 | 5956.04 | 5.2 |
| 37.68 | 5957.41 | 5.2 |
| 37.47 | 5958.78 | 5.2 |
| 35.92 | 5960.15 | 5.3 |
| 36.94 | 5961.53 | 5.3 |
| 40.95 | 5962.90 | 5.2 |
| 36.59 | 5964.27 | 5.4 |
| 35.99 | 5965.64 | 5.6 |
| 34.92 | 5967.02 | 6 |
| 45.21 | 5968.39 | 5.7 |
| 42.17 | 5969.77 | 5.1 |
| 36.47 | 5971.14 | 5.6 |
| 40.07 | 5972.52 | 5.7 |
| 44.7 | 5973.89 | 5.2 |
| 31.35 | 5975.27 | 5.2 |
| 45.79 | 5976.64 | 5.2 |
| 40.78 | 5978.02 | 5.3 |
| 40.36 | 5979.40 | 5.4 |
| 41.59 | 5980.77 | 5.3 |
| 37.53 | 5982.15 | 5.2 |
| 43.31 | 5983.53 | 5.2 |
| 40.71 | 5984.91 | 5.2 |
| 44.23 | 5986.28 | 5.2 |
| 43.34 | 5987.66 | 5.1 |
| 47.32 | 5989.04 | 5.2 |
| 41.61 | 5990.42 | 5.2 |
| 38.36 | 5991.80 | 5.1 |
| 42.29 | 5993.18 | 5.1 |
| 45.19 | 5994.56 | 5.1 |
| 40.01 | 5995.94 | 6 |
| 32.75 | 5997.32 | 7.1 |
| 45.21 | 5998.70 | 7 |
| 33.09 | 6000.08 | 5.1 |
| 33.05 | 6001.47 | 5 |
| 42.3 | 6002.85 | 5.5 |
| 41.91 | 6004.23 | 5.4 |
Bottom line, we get 1.62 AA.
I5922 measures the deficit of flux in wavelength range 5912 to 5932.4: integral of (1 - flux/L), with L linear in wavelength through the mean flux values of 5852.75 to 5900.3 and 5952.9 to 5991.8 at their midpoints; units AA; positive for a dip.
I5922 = 0.7 AA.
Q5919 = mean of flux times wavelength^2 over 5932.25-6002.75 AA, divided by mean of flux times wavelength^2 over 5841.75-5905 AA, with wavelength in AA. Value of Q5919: 1.1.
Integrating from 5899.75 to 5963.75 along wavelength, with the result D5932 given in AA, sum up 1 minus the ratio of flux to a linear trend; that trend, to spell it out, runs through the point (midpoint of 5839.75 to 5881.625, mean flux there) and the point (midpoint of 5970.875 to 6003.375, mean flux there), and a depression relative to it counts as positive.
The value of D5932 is 1.7 AA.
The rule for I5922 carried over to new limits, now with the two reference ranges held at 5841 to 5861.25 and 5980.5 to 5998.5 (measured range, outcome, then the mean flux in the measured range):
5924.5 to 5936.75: 1.41 AA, 37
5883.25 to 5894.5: 1.77 AA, 35.4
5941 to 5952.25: 0.52 AA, 39.8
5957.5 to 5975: 1.22 AA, 38.7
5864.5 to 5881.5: 0.78 AA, 40.2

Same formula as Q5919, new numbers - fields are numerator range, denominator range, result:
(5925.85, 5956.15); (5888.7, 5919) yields 1.04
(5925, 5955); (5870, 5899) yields 1.09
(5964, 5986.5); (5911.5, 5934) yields 1.07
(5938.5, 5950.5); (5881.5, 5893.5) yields 1.17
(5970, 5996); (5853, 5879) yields 1.08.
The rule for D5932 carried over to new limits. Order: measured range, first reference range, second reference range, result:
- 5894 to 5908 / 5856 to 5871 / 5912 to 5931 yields 0.0 AA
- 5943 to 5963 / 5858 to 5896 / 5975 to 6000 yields 0.1 AA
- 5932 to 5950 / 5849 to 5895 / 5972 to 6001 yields -0.7 AA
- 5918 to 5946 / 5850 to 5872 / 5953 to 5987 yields 0.8 AA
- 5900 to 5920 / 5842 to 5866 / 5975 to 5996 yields 0.6 AA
